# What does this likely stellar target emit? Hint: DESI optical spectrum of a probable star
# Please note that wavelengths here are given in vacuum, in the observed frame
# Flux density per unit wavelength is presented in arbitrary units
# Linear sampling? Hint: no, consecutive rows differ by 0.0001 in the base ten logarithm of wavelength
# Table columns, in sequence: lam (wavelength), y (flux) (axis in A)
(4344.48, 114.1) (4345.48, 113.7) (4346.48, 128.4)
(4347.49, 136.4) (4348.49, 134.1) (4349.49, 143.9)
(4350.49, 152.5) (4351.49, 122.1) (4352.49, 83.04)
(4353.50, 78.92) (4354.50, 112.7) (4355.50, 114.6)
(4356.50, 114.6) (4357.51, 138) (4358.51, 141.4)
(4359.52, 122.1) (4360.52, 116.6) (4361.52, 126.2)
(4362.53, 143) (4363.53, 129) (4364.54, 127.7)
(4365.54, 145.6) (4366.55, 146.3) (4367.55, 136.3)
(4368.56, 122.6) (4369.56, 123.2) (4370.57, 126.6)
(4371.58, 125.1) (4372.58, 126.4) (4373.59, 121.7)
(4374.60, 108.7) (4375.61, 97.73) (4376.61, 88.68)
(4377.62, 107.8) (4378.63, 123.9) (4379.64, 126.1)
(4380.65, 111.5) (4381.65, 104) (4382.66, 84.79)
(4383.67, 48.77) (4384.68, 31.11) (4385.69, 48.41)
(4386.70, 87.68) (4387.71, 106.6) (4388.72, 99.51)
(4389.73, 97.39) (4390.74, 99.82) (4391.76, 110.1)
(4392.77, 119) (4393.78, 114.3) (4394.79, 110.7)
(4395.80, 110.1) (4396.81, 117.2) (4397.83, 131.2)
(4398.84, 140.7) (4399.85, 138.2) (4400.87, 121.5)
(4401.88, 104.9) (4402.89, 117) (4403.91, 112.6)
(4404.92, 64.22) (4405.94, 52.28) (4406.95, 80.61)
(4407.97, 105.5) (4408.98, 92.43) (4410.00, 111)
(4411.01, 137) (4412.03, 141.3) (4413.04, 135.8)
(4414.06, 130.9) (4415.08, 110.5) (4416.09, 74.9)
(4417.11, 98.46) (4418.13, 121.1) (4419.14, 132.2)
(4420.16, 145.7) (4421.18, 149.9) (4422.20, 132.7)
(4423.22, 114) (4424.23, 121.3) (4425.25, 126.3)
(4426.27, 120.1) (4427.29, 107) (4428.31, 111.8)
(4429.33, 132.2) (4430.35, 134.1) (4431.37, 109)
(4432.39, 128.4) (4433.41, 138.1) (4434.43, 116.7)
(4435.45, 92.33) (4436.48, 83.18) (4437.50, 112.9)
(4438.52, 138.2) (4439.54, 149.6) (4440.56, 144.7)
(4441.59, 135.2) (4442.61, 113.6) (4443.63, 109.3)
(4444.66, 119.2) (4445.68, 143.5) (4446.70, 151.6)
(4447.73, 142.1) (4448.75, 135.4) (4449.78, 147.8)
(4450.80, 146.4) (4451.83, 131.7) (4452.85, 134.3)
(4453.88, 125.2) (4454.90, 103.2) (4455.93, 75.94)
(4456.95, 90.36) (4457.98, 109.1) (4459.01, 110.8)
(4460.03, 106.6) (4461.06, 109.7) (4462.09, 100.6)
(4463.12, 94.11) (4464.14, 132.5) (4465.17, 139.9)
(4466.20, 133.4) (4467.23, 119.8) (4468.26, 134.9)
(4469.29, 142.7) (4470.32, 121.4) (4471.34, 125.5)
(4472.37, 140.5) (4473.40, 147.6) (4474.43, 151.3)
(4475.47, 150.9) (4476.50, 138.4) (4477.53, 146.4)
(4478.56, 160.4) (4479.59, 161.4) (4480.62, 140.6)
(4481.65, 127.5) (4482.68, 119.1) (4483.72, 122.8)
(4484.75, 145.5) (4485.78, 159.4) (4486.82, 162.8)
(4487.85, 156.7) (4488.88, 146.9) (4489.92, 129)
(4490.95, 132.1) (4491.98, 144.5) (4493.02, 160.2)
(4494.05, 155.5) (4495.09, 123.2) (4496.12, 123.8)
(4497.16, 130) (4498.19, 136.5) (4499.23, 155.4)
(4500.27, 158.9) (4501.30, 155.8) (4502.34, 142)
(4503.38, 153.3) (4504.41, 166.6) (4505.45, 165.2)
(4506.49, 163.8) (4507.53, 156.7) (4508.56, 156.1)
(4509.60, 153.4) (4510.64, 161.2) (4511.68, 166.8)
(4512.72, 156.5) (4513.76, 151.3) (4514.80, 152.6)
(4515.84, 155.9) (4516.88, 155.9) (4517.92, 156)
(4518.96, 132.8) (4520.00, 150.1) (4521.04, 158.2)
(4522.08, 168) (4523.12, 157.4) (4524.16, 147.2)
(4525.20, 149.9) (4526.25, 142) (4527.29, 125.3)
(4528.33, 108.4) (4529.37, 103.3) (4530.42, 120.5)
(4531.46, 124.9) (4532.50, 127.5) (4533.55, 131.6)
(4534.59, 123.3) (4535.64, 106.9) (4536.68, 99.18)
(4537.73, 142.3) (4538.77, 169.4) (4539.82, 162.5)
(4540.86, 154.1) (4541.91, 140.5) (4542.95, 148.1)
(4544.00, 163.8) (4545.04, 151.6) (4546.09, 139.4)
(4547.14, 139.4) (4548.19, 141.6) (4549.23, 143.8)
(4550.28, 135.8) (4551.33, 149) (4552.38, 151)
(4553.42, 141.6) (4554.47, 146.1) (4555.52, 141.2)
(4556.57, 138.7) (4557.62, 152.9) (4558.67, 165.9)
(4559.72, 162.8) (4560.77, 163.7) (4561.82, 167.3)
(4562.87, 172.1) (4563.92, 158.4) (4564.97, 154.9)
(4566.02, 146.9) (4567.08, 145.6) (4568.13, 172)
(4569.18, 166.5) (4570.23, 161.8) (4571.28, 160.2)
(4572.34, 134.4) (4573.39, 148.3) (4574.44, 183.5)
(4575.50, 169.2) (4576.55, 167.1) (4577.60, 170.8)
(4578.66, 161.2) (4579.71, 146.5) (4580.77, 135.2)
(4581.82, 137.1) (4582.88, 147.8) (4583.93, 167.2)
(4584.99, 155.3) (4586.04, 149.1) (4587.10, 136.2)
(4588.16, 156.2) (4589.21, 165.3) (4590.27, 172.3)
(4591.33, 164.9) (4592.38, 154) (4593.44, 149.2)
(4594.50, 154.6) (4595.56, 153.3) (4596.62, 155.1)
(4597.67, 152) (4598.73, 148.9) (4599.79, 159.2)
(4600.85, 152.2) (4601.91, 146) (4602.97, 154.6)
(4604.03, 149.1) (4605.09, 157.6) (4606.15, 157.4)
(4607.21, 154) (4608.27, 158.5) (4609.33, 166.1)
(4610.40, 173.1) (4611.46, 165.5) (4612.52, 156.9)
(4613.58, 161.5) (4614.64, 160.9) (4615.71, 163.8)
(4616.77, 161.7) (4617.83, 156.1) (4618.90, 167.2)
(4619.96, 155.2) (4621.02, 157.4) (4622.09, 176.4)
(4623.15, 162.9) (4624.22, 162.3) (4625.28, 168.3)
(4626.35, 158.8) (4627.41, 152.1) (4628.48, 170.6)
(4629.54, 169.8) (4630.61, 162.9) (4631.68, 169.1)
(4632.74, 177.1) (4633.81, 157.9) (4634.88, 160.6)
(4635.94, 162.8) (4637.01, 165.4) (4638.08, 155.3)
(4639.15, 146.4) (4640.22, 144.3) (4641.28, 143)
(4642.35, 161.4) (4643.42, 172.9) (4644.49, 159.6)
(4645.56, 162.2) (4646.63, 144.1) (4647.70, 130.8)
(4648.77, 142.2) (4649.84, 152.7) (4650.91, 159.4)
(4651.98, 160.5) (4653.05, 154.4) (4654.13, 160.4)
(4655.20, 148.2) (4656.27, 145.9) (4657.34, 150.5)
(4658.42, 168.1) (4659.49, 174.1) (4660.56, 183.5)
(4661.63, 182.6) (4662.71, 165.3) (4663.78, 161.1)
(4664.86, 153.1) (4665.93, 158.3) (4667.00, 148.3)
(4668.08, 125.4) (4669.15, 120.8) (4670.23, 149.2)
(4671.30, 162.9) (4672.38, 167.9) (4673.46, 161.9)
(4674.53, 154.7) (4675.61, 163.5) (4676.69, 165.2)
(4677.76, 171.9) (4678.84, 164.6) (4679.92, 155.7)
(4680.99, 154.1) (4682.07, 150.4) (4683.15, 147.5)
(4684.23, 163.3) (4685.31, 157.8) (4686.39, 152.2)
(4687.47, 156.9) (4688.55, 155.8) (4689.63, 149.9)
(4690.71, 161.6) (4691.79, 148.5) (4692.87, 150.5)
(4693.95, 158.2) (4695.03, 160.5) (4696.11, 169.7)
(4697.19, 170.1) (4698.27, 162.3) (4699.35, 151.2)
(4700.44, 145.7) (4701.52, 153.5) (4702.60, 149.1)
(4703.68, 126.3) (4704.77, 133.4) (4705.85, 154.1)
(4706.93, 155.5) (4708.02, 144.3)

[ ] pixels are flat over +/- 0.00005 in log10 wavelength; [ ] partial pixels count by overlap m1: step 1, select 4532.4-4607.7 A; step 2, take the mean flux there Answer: 152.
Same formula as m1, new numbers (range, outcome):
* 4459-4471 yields 121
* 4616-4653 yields 159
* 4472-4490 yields 145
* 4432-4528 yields 138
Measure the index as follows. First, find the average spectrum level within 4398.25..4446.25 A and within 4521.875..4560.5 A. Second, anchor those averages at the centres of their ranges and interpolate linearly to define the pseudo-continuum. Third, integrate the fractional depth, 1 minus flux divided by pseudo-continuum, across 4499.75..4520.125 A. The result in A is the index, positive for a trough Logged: -3.1 A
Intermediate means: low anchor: 118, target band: 156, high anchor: 141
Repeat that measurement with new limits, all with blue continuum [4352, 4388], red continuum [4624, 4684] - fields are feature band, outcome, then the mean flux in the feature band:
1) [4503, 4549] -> -3.0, 145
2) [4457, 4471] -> 0.9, 119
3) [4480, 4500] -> -1.5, 141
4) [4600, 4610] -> -0.4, 155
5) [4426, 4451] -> -0.8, 126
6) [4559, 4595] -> -3.1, 158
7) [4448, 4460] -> 0.6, 119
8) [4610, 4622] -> -0.8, 162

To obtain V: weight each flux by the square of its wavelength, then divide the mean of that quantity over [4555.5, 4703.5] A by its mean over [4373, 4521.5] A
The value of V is 1.4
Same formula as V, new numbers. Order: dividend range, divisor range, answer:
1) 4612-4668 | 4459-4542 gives 1.20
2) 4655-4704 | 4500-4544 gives 1.15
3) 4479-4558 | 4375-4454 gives 1.32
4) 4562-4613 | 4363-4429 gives 1.53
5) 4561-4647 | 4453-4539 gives 1.20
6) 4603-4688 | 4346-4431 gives 1.55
